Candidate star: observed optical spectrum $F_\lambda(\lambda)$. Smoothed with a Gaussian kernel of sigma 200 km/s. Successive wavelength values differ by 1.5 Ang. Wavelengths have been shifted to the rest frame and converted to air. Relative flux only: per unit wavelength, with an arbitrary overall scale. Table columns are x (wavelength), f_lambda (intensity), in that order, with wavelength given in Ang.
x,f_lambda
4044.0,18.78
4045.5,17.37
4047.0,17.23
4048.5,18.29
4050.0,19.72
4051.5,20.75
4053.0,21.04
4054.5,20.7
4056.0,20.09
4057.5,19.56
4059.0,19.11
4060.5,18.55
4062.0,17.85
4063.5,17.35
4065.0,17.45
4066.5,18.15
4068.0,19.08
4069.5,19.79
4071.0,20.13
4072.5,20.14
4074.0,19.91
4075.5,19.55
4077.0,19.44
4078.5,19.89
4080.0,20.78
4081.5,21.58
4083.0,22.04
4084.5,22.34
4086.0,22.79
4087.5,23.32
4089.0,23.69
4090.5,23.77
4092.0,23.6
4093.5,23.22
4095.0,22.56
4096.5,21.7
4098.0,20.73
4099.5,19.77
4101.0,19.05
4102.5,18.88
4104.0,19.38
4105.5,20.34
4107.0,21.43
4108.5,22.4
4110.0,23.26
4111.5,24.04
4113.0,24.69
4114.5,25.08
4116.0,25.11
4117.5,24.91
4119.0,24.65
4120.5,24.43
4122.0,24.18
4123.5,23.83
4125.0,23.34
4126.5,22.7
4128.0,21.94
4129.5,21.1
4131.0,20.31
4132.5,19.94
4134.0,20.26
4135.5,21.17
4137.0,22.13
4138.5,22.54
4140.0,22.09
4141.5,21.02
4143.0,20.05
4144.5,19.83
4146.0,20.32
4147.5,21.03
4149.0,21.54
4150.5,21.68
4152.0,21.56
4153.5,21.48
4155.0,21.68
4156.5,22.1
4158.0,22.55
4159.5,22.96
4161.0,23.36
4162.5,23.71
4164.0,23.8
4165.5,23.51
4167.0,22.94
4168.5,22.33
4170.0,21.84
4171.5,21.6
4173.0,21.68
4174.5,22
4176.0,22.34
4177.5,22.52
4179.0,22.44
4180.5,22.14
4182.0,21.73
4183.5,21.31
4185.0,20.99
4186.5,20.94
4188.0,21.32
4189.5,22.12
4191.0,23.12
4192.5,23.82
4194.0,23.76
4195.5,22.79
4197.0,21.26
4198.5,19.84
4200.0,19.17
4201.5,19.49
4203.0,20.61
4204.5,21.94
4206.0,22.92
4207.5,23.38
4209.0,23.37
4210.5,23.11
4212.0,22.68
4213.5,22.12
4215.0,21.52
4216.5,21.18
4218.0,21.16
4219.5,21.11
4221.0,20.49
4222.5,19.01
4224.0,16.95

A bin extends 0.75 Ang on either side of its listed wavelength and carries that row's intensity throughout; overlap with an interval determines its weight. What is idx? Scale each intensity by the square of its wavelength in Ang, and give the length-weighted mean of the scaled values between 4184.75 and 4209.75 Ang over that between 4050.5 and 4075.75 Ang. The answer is 1.20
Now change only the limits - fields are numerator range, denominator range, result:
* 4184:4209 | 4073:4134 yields 1.03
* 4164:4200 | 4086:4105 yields 1.06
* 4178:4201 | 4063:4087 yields 1.14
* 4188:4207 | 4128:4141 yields 1.06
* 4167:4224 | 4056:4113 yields 1.10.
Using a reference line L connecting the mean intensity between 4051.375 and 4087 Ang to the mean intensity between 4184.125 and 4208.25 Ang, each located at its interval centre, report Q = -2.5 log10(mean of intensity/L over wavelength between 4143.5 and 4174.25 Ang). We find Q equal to -0.04 mag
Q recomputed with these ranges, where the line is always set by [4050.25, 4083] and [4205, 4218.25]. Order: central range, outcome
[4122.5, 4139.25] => -0.05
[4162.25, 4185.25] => -0.03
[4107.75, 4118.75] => -0.18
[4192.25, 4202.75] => 0.04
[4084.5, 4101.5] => -0.11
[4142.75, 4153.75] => 0.01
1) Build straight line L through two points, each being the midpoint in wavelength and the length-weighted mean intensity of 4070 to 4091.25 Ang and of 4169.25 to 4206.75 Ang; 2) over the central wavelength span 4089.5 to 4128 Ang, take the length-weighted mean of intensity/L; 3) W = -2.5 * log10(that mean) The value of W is -0.06 mag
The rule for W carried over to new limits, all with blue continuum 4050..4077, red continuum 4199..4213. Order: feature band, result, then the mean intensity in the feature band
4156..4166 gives -0.10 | 23.2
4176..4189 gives -0.02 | 21.7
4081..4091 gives -0.15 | 22.8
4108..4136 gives -0.13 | 23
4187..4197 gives -0.05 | 22.7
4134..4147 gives -0.02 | 21.1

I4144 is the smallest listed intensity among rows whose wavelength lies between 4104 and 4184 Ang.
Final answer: 19.38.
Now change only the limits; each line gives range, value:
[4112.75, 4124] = 23.83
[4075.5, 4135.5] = 18.88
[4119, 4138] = 19.94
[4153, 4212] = 19.17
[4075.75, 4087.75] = 19.44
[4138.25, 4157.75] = 19.83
